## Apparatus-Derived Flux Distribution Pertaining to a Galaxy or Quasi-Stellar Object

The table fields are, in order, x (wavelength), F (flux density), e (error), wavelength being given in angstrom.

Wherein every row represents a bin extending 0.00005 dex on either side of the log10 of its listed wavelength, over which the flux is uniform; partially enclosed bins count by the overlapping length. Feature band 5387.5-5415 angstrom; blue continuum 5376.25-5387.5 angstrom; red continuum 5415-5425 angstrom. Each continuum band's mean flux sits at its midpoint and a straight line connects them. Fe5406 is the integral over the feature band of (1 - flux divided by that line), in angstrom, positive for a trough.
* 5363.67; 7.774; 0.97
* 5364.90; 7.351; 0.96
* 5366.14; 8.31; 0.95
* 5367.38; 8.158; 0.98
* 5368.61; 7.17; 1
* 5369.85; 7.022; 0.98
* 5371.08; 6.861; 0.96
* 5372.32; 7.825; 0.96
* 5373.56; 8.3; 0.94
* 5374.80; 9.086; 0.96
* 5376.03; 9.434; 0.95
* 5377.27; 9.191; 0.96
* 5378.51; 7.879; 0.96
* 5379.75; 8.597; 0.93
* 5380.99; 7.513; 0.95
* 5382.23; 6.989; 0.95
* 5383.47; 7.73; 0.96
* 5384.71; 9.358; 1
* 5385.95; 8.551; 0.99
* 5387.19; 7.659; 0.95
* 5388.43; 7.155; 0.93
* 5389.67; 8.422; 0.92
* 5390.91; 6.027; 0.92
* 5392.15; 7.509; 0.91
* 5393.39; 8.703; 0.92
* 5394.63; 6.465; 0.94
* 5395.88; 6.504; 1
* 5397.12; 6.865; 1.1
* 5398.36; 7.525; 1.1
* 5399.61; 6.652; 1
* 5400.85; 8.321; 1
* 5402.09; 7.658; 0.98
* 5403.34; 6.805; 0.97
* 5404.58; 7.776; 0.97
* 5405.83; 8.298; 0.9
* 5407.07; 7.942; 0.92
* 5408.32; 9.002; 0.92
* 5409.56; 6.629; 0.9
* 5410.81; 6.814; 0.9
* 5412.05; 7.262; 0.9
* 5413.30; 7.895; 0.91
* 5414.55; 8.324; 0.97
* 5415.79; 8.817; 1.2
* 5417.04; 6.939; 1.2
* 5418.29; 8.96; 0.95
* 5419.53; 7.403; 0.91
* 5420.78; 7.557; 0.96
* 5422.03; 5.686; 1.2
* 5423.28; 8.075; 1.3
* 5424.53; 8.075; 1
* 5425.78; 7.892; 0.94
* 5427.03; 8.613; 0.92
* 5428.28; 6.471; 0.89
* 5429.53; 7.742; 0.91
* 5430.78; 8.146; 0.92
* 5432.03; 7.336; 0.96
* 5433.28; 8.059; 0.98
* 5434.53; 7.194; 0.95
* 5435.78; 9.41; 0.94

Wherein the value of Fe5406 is 1.6 angstrom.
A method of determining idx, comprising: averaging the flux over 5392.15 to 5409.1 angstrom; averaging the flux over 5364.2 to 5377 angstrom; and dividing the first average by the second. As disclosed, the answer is 0.95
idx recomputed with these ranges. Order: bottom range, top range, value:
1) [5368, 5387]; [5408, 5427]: 0.95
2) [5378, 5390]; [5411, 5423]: 0.96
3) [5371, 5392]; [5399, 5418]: 0.96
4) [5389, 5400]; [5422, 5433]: 1.07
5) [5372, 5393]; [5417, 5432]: 0.95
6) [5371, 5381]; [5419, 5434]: 0.90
